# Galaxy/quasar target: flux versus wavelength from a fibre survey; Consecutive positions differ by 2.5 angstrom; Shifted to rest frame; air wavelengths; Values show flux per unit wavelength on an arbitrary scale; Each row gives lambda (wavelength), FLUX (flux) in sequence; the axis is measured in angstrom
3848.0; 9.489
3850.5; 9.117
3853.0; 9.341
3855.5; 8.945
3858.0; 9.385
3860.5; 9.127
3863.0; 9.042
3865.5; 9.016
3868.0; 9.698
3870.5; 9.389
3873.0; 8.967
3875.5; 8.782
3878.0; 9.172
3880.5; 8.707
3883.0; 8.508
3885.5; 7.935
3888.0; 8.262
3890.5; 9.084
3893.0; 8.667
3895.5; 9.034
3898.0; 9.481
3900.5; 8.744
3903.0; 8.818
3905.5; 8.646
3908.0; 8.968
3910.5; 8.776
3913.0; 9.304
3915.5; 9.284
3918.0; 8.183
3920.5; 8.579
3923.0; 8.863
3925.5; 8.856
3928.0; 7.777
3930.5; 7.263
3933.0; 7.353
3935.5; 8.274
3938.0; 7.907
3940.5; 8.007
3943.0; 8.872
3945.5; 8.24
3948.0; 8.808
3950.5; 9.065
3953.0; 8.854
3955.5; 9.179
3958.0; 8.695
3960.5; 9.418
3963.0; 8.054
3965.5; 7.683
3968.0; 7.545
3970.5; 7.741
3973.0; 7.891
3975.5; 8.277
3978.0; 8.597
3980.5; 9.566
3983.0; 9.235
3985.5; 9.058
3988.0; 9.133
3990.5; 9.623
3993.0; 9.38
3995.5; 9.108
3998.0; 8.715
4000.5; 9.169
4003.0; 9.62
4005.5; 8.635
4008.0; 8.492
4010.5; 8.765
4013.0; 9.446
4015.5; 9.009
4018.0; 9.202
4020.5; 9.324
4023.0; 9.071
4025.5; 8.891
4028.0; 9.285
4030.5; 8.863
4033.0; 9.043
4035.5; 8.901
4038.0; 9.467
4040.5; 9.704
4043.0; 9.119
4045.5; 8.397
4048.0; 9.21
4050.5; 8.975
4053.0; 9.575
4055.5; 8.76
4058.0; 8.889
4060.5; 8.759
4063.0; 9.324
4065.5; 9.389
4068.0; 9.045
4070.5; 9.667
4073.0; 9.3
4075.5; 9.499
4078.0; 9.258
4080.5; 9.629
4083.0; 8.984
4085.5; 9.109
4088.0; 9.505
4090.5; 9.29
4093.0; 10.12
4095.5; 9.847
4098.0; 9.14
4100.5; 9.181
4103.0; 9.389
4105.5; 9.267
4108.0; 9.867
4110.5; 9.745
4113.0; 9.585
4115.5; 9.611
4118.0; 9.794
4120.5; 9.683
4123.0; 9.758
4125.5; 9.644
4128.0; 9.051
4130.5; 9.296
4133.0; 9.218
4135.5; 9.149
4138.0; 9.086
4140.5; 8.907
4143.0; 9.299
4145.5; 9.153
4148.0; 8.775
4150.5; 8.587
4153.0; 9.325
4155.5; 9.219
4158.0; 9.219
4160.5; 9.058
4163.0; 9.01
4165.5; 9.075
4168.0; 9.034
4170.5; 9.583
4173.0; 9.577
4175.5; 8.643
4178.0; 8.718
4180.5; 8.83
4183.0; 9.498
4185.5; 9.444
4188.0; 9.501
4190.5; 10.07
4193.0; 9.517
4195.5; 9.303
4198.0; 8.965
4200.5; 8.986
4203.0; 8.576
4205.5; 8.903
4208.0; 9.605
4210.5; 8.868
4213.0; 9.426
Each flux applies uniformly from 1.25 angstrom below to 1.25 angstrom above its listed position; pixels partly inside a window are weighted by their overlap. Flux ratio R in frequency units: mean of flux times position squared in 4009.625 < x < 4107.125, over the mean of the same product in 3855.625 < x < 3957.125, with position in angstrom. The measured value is 1.1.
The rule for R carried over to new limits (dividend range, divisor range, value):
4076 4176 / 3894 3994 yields 1.18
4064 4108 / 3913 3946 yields 1.22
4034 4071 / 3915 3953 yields 1.16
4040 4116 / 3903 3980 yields 1.18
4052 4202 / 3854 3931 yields 1.18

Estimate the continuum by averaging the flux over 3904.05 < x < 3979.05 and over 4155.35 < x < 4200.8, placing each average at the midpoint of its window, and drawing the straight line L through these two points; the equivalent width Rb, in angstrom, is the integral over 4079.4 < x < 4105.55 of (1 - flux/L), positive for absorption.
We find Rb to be -1.4 angstrom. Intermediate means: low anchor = 8.43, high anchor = 9.23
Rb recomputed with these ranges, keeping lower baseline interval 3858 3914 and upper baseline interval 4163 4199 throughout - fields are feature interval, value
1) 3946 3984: 1.9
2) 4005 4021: 0.2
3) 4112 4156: -0.4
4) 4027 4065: 0.1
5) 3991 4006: -0.2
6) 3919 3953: 2.5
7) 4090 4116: -1.1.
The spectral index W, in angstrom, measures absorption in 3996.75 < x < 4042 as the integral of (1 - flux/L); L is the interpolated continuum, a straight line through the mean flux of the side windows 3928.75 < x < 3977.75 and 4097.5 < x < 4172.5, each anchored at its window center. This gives -2.33 angstrom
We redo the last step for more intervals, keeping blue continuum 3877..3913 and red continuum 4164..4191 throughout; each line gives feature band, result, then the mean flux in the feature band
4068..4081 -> -0.5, 9.42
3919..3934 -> 1.2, 8.13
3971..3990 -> 0.2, 8.81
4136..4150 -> 0.3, 9.03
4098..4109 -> -0.3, 9.38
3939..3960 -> 0.3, 8.73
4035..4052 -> -0.2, 9.13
